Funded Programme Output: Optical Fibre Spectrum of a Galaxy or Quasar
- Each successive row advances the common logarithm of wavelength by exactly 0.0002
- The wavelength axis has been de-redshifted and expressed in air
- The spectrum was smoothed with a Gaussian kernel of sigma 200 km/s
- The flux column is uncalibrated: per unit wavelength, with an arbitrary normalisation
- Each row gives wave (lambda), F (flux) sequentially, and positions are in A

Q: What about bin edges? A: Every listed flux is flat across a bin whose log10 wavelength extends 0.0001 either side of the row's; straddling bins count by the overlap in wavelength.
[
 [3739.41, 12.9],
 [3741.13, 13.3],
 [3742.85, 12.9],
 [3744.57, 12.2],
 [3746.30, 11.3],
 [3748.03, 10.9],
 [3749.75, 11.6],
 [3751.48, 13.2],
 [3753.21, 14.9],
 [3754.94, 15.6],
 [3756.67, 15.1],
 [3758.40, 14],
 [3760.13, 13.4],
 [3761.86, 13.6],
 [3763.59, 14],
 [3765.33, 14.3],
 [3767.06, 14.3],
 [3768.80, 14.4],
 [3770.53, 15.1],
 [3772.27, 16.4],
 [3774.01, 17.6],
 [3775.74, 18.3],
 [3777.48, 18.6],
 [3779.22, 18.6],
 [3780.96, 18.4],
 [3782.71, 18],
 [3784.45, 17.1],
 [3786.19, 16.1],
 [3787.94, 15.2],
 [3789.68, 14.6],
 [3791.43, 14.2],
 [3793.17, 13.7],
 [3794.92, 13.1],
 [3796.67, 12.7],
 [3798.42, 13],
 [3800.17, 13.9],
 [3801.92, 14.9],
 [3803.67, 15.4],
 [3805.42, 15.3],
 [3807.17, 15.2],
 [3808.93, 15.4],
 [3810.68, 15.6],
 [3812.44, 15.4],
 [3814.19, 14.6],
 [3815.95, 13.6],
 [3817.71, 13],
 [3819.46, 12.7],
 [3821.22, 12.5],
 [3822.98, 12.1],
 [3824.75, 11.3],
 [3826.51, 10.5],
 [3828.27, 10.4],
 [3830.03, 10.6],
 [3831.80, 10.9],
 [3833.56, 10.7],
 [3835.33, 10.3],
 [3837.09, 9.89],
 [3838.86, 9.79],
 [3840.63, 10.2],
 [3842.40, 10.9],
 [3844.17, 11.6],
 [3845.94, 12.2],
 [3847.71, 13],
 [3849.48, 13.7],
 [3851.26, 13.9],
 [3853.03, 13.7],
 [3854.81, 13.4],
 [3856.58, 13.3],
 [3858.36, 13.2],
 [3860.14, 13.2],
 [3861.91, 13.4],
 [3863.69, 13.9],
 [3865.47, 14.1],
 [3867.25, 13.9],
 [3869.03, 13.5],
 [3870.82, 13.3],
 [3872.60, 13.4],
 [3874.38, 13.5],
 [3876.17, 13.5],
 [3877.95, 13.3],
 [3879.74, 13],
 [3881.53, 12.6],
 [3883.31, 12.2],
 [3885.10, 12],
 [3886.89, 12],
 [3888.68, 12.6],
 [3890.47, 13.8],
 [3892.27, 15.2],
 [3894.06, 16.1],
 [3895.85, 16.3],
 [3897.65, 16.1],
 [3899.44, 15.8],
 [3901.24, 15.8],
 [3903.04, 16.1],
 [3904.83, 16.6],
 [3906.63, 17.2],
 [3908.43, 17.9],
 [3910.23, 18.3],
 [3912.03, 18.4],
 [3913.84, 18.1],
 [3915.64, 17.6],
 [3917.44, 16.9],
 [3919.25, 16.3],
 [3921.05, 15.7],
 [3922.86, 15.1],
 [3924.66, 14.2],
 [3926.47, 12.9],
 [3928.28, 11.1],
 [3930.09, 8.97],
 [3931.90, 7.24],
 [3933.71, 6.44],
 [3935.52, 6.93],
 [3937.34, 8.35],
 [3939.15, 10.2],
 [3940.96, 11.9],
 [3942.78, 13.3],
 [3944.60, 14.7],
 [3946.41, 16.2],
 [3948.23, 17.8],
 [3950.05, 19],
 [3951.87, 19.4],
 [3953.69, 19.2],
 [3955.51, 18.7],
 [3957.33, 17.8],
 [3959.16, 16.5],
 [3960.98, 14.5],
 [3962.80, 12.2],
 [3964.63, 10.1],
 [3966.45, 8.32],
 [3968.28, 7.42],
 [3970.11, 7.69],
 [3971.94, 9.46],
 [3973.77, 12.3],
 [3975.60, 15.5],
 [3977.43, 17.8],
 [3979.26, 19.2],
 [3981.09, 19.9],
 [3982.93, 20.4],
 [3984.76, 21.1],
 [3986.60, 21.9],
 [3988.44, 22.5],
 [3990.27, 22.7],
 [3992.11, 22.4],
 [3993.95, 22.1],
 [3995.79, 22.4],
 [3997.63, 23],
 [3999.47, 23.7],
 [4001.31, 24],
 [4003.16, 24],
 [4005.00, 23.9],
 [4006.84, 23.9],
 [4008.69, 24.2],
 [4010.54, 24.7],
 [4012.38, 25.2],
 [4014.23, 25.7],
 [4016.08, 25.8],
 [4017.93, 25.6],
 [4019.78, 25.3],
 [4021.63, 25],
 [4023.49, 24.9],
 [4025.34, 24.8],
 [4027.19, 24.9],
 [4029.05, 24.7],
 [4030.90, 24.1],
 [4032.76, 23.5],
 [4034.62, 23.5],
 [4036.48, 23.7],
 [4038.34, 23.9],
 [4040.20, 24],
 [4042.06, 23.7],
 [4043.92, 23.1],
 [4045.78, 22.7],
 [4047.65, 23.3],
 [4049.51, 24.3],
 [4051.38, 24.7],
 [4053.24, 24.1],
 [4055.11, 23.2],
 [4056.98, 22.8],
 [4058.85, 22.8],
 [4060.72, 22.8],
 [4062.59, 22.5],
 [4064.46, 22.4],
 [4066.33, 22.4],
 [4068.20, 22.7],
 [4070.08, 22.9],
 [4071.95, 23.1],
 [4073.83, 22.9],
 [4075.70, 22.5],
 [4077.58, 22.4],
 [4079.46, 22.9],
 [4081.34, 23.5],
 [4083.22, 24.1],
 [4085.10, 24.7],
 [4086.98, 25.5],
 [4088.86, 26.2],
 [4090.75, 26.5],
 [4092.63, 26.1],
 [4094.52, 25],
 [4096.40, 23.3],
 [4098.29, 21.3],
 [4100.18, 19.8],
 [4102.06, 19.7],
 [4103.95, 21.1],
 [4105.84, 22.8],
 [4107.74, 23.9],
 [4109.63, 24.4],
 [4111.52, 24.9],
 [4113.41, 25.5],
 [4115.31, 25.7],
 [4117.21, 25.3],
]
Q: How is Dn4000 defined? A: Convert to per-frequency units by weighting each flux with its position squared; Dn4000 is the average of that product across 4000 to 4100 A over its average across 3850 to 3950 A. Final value 1.9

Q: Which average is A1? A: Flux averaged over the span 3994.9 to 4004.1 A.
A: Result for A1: 23.4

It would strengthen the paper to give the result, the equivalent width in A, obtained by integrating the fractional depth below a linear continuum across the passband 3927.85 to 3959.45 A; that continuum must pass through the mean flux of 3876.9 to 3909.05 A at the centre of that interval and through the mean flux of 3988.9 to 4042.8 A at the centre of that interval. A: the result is 8.8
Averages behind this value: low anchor 14.7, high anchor 24.1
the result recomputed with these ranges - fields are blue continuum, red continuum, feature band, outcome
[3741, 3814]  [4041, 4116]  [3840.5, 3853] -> 3.2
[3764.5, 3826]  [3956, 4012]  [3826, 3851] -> 7.4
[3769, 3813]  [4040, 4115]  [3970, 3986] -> 3.3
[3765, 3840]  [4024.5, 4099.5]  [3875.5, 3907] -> 5.4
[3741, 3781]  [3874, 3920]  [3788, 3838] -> 6.0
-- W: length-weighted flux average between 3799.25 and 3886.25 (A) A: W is 12.9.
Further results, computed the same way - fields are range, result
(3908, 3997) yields 15.4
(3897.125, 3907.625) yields 16.3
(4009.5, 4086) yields 23.8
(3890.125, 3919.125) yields 16.7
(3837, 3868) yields 12.7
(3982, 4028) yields 23.8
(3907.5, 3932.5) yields 15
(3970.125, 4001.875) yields 19.6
